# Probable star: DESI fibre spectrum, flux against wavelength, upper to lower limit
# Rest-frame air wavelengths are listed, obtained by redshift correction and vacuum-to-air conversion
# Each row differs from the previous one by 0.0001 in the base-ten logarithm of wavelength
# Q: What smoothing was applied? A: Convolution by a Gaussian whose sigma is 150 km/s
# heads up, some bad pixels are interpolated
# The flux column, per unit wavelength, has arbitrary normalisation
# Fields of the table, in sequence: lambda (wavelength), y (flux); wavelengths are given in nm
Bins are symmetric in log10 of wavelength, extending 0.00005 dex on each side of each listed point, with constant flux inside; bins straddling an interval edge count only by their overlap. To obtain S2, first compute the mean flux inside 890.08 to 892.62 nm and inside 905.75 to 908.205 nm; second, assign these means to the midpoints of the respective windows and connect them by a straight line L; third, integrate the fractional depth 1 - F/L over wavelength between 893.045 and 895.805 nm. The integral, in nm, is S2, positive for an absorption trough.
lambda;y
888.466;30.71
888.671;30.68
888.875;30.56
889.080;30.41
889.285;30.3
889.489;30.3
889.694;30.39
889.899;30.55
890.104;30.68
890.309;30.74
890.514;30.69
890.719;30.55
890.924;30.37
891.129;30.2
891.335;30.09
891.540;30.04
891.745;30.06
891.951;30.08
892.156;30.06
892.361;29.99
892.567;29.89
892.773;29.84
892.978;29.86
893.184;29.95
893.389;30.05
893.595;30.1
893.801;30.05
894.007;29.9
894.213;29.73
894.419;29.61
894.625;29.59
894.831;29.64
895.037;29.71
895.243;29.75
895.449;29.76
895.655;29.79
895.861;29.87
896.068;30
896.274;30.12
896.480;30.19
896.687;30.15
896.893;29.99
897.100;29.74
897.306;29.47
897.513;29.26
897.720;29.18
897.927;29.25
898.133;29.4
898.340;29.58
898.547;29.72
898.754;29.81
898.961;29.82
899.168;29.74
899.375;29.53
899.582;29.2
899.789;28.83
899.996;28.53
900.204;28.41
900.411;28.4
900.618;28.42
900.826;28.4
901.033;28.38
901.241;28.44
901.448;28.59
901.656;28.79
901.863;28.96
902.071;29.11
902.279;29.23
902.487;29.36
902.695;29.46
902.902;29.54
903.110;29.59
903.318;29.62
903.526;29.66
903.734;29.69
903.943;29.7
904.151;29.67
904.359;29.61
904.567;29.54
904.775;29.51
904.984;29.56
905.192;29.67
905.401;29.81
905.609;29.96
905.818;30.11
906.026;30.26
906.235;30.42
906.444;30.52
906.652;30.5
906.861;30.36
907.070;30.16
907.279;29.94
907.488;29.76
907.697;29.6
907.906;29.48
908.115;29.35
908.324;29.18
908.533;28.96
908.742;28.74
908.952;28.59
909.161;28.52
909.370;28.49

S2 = 0.04 nm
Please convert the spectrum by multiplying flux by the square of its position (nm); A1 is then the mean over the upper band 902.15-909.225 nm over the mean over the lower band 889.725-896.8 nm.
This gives 1.01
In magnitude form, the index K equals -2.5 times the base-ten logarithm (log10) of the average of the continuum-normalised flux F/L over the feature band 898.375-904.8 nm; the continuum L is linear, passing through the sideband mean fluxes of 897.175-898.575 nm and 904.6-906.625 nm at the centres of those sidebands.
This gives 0.02 mag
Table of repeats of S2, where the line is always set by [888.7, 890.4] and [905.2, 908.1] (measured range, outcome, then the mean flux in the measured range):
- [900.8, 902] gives 0.062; 28.6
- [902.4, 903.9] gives 0.028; 29.6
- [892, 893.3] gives 0.021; 30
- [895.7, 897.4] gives 0.021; 29.9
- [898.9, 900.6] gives 0.068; 29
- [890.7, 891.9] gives 0.011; 30.2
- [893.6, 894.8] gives 0.023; 29.8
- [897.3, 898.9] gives 0.042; 29.5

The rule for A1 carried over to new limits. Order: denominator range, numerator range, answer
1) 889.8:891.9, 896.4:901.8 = 0.98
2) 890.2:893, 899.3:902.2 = 0.97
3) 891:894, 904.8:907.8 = 1.03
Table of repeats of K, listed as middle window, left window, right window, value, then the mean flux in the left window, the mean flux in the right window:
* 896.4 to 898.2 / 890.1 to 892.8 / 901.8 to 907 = 0.01 mag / 30.2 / 29.7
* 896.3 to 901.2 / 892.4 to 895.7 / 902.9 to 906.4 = 0.02 mag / 29.8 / 29.8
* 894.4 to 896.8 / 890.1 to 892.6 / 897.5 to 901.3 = -0.01 mag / 30.3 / 29.1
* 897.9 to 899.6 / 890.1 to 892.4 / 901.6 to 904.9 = 0.01 mag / 30.3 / 29.4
